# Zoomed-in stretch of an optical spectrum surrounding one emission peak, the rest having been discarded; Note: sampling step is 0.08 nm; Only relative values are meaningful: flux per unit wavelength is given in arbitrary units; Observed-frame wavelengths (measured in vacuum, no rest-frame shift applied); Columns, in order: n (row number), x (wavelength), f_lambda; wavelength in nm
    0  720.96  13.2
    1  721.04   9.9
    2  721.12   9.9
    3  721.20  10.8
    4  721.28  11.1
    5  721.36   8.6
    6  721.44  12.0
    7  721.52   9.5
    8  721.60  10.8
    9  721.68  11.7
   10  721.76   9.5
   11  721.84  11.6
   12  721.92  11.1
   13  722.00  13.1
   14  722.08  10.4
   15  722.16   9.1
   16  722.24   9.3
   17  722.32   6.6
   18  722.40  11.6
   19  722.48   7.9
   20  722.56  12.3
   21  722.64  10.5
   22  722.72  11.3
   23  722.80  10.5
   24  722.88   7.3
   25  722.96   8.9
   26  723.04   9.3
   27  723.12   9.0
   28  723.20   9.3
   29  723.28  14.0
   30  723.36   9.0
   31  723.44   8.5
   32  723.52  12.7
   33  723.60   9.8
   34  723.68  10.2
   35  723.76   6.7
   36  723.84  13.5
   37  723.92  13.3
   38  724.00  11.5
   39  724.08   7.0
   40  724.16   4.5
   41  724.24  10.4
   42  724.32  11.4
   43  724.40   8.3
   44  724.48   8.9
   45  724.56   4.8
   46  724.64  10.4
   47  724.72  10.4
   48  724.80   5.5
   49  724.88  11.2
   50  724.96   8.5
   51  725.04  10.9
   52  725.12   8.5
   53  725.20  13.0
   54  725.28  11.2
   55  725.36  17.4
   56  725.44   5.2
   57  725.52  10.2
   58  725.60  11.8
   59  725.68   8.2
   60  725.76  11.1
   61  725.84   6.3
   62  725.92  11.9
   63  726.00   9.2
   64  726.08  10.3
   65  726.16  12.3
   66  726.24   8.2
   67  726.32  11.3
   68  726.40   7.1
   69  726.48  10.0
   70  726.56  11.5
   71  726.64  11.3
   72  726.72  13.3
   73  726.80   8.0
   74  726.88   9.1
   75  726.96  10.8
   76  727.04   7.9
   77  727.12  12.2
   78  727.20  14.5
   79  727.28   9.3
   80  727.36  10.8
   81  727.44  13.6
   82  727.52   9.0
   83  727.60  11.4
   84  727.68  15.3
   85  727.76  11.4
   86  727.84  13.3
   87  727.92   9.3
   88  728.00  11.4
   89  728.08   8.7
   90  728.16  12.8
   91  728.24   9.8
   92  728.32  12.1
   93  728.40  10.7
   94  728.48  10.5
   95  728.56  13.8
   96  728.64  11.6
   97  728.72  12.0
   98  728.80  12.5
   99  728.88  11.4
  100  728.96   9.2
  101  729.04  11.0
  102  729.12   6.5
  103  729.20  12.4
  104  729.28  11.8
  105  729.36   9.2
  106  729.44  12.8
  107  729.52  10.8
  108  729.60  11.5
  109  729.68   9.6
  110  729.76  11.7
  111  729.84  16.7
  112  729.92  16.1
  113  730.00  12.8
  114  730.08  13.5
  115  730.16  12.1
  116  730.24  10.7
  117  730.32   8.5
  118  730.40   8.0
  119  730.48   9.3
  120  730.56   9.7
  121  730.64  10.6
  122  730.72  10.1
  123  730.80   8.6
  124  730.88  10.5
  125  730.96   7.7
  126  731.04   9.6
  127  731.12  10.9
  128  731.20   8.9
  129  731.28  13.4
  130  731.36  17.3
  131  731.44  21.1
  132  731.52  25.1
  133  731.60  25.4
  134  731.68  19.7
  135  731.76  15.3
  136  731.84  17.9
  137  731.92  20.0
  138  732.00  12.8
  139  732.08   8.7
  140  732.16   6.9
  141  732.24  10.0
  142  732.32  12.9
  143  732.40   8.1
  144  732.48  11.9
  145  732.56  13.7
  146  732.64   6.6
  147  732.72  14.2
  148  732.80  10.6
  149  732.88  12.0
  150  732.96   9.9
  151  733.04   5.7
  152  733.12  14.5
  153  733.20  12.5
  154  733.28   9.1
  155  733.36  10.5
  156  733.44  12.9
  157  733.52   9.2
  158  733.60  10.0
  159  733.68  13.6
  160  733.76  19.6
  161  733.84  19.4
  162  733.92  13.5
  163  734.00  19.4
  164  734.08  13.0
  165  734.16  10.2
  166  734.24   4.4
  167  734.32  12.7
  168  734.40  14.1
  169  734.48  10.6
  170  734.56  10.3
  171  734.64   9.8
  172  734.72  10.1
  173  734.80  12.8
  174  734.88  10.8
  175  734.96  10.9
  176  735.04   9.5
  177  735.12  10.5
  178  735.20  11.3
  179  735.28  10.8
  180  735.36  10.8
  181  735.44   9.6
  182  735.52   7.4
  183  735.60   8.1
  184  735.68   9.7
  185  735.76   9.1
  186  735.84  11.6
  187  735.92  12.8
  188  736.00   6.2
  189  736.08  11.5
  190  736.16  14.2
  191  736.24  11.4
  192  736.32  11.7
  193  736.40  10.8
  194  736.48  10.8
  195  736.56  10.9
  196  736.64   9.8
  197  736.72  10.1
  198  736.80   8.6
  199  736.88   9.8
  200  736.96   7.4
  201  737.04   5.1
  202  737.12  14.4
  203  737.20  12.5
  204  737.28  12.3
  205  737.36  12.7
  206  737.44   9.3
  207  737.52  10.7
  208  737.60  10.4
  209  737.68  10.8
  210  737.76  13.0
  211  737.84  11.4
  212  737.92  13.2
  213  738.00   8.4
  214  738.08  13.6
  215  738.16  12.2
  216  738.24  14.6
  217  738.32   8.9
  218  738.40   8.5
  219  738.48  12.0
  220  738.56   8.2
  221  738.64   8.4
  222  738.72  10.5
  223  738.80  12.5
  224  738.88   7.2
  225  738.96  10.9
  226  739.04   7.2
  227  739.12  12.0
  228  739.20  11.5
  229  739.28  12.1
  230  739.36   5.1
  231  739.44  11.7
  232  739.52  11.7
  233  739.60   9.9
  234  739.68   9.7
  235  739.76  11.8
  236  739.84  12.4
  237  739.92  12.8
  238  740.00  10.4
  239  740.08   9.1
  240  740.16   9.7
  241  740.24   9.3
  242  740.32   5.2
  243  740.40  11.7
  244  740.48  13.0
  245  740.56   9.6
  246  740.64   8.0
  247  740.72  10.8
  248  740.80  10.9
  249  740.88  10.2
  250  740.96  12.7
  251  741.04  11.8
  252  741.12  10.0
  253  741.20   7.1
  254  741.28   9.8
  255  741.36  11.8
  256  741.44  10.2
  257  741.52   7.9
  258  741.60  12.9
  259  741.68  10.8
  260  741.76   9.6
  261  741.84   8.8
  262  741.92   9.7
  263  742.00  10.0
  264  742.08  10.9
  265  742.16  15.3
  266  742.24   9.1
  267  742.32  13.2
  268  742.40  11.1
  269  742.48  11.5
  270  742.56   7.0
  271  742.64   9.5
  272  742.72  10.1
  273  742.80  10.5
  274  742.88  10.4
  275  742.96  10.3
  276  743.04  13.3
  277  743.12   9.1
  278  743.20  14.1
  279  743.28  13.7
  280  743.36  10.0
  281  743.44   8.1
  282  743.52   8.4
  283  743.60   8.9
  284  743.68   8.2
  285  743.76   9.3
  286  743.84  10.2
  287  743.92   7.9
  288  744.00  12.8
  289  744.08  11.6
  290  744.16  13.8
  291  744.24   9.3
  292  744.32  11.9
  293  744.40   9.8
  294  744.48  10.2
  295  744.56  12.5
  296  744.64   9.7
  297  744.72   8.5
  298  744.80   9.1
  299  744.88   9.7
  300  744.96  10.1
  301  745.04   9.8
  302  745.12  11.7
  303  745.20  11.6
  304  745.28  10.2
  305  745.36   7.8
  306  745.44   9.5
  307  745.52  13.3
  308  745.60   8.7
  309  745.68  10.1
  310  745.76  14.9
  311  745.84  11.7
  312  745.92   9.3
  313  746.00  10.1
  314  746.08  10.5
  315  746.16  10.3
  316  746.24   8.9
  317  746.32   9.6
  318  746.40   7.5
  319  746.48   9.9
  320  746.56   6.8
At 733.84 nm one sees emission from [N II] 6583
